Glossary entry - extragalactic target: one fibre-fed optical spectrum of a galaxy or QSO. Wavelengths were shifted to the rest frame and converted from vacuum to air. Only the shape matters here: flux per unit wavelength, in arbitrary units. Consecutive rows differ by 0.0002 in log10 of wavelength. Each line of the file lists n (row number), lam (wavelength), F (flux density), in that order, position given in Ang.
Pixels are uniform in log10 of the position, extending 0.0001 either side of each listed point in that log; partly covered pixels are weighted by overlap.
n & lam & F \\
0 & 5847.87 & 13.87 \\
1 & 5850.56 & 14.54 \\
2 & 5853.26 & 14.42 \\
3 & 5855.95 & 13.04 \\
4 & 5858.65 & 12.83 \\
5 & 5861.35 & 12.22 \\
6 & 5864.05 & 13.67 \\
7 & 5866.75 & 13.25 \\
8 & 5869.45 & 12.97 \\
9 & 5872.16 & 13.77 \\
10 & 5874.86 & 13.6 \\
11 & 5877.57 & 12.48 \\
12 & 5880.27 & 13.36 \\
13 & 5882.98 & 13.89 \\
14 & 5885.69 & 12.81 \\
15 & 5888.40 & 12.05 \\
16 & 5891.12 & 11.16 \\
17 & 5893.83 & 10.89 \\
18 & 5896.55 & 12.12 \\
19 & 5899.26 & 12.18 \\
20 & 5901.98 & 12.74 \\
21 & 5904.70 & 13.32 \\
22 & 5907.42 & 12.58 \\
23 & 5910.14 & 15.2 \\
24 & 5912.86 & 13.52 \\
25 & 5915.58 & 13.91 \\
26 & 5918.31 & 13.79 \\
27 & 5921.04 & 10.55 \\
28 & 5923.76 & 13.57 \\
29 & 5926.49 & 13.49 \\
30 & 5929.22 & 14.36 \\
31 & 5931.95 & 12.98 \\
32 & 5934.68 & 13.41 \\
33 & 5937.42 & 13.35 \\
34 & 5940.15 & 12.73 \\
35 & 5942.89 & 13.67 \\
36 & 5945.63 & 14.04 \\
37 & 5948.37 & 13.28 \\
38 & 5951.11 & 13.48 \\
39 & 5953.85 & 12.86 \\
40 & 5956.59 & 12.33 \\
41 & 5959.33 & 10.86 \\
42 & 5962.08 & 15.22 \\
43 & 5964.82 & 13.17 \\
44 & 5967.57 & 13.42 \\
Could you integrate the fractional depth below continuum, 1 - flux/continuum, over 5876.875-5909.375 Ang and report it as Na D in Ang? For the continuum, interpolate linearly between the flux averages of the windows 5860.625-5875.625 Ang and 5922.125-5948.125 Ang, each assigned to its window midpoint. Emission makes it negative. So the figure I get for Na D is 2.0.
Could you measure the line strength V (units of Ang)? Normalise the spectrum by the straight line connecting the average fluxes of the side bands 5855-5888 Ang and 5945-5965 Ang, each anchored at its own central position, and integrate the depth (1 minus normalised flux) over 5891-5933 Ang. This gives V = 0.57 Ang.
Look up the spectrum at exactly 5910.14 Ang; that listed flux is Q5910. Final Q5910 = 15.2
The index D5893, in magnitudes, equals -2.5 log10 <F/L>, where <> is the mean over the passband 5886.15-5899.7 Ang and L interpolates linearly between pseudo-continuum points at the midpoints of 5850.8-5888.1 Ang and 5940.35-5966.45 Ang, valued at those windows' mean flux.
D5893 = 0.13 mag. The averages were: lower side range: 13.3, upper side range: 13.2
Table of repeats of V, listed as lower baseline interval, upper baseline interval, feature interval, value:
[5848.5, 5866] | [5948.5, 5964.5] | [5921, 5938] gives -0.2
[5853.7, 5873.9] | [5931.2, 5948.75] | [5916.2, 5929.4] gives 0.2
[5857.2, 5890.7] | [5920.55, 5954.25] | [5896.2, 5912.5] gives 0.1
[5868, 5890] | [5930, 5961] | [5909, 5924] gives -0.4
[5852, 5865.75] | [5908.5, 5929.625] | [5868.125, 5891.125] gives 0.6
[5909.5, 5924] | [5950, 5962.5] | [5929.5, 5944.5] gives -0.3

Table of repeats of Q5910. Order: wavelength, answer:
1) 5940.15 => 12.73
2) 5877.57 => 12.48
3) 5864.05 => 13.67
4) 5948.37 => 13.28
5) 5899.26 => 12.18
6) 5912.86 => 13.52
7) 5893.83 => 10.89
